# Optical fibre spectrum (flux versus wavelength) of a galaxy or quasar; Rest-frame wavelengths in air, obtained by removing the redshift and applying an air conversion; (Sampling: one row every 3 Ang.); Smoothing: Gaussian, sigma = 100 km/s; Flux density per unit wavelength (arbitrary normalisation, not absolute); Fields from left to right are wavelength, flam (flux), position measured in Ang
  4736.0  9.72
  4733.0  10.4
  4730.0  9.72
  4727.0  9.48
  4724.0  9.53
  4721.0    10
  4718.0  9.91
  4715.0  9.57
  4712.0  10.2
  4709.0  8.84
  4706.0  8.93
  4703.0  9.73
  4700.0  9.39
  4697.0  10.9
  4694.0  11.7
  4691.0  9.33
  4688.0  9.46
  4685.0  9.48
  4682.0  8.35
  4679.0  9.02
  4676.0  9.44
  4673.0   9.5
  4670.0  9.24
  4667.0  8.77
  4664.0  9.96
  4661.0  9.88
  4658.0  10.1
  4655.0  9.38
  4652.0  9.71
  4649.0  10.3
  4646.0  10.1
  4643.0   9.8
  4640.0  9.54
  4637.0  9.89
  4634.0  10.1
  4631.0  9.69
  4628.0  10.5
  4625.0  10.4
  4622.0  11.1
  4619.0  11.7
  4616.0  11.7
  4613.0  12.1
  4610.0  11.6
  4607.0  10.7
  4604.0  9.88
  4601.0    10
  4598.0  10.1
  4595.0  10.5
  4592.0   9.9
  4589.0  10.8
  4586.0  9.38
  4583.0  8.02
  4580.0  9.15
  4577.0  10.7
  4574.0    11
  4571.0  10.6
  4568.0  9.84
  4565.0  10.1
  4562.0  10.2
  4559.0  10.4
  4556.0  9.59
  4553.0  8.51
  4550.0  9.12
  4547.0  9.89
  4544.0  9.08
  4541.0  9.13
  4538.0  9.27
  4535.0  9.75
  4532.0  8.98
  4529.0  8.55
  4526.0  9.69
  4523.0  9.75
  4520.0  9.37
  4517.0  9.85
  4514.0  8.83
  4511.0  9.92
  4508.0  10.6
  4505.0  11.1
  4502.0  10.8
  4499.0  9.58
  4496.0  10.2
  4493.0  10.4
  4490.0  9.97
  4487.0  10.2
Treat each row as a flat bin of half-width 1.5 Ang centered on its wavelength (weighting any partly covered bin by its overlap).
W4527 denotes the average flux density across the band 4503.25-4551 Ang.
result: 9.57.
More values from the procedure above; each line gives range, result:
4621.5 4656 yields 10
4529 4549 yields 9.28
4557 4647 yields 10.3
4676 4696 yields 9.58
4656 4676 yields 9.56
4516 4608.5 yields 9.73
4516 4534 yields 9.36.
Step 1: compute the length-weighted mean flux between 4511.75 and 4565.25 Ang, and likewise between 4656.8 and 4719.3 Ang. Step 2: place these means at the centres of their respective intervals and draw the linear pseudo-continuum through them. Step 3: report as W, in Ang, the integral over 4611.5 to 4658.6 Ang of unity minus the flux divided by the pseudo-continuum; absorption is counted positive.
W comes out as -4.2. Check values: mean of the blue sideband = 9.44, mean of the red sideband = 9.6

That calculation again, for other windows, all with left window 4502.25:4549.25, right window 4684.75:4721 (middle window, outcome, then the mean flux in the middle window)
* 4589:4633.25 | -4.5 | 10.7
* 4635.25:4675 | 0.2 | 9.7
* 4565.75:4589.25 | -0.6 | 9.9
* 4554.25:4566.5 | -0.5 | 10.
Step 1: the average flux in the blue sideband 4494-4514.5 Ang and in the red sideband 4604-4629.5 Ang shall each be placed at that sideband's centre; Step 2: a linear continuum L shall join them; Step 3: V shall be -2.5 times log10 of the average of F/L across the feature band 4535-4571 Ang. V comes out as 0.11 mag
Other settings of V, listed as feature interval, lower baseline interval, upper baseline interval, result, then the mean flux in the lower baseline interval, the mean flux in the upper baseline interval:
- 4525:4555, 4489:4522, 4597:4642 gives 0.11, 10.1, 10.6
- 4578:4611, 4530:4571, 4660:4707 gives -0.05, 9.55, 9.57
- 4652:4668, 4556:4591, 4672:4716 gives 0.01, 10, 9.59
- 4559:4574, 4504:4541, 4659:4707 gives -0.08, 9.6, 9.58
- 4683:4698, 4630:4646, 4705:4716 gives -0.06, 9.84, 9.4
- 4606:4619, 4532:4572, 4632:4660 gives -0.18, 9.62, 9.88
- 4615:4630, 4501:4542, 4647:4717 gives -0.14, 9.68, 9.62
